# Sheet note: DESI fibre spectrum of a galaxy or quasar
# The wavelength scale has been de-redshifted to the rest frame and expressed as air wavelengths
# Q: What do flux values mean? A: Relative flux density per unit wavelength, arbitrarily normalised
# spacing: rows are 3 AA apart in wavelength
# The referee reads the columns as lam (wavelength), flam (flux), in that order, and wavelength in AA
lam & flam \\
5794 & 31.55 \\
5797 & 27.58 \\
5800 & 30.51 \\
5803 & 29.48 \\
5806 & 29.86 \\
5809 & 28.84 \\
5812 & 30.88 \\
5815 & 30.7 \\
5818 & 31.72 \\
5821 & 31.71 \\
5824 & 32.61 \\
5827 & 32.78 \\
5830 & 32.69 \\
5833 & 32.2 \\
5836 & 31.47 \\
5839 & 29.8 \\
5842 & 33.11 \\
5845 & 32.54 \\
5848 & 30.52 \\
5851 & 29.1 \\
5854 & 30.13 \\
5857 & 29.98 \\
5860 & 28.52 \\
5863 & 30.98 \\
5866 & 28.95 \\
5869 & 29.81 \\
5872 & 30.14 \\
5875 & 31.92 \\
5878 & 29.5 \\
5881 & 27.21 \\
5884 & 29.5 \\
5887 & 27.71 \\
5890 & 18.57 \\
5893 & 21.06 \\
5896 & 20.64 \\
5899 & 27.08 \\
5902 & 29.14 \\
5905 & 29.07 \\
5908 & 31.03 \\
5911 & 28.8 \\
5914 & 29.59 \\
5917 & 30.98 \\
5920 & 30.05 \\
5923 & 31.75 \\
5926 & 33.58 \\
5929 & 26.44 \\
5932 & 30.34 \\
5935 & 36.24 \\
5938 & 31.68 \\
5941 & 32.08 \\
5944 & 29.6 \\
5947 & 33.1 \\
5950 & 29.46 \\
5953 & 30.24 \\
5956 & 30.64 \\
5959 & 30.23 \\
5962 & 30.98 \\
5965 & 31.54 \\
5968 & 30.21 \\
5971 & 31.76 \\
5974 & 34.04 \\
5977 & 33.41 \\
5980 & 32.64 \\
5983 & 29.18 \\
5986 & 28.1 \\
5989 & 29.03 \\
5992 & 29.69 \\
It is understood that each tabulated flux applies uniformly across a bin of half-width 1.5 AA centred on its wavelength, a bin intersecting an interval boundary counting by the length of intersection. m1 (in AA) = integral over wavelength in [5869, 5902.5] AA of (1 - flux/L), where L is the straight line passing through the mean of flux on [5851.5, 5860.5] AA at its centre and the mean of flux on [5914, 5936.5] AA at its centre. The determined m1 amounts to 4.0 AA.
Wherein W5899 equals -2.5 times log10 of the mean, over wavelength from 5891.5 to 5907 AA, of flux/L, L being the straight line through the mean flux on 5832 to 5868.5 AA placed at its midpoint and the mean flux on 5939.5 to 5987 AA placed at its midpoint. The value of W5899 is 0.202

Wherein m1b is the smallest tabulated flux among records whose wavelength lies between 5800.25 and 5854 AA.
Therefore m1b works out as 28.84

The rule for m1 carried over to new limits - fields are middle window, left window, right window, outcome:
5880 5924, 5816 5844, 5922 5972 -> 5.65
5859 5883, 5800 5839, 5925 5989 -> 1.16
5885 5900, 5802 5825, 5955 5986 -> 3.83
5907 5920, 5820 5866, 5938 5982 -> 0.51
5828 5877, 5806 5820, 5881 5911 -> -3.97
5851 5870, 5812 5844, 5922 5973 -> 1.19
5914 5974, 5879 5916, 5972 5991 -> -4.22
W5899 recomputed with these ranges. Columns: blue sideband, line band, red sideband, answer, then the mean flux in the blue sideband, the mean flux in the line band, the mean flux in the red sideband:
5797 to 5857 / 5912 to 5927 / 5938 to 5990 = 0.00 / 31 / 31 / 31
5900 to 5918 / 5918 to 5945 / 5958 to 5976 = -0.03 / 29.7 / 31.3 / 31.5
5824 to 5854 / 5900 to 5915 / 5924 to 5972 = 0.07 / 31.6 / 29.4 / 31.1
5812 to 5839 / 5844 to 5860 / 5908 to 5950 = 0.05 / 31.8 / 30.2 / 31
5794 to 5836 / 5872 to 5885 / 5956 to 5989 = 0.05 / 30.9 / 29.6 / 31.1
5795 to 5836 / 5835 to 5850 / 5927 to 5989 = -0.02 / 30.9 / 31.4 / 31.1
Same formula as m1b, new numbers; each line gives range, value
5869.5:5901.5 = 18.57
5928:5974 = 26.44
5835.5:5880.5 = 28.52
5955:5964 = 30.23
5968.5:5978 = 31.76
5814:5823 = 30.7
